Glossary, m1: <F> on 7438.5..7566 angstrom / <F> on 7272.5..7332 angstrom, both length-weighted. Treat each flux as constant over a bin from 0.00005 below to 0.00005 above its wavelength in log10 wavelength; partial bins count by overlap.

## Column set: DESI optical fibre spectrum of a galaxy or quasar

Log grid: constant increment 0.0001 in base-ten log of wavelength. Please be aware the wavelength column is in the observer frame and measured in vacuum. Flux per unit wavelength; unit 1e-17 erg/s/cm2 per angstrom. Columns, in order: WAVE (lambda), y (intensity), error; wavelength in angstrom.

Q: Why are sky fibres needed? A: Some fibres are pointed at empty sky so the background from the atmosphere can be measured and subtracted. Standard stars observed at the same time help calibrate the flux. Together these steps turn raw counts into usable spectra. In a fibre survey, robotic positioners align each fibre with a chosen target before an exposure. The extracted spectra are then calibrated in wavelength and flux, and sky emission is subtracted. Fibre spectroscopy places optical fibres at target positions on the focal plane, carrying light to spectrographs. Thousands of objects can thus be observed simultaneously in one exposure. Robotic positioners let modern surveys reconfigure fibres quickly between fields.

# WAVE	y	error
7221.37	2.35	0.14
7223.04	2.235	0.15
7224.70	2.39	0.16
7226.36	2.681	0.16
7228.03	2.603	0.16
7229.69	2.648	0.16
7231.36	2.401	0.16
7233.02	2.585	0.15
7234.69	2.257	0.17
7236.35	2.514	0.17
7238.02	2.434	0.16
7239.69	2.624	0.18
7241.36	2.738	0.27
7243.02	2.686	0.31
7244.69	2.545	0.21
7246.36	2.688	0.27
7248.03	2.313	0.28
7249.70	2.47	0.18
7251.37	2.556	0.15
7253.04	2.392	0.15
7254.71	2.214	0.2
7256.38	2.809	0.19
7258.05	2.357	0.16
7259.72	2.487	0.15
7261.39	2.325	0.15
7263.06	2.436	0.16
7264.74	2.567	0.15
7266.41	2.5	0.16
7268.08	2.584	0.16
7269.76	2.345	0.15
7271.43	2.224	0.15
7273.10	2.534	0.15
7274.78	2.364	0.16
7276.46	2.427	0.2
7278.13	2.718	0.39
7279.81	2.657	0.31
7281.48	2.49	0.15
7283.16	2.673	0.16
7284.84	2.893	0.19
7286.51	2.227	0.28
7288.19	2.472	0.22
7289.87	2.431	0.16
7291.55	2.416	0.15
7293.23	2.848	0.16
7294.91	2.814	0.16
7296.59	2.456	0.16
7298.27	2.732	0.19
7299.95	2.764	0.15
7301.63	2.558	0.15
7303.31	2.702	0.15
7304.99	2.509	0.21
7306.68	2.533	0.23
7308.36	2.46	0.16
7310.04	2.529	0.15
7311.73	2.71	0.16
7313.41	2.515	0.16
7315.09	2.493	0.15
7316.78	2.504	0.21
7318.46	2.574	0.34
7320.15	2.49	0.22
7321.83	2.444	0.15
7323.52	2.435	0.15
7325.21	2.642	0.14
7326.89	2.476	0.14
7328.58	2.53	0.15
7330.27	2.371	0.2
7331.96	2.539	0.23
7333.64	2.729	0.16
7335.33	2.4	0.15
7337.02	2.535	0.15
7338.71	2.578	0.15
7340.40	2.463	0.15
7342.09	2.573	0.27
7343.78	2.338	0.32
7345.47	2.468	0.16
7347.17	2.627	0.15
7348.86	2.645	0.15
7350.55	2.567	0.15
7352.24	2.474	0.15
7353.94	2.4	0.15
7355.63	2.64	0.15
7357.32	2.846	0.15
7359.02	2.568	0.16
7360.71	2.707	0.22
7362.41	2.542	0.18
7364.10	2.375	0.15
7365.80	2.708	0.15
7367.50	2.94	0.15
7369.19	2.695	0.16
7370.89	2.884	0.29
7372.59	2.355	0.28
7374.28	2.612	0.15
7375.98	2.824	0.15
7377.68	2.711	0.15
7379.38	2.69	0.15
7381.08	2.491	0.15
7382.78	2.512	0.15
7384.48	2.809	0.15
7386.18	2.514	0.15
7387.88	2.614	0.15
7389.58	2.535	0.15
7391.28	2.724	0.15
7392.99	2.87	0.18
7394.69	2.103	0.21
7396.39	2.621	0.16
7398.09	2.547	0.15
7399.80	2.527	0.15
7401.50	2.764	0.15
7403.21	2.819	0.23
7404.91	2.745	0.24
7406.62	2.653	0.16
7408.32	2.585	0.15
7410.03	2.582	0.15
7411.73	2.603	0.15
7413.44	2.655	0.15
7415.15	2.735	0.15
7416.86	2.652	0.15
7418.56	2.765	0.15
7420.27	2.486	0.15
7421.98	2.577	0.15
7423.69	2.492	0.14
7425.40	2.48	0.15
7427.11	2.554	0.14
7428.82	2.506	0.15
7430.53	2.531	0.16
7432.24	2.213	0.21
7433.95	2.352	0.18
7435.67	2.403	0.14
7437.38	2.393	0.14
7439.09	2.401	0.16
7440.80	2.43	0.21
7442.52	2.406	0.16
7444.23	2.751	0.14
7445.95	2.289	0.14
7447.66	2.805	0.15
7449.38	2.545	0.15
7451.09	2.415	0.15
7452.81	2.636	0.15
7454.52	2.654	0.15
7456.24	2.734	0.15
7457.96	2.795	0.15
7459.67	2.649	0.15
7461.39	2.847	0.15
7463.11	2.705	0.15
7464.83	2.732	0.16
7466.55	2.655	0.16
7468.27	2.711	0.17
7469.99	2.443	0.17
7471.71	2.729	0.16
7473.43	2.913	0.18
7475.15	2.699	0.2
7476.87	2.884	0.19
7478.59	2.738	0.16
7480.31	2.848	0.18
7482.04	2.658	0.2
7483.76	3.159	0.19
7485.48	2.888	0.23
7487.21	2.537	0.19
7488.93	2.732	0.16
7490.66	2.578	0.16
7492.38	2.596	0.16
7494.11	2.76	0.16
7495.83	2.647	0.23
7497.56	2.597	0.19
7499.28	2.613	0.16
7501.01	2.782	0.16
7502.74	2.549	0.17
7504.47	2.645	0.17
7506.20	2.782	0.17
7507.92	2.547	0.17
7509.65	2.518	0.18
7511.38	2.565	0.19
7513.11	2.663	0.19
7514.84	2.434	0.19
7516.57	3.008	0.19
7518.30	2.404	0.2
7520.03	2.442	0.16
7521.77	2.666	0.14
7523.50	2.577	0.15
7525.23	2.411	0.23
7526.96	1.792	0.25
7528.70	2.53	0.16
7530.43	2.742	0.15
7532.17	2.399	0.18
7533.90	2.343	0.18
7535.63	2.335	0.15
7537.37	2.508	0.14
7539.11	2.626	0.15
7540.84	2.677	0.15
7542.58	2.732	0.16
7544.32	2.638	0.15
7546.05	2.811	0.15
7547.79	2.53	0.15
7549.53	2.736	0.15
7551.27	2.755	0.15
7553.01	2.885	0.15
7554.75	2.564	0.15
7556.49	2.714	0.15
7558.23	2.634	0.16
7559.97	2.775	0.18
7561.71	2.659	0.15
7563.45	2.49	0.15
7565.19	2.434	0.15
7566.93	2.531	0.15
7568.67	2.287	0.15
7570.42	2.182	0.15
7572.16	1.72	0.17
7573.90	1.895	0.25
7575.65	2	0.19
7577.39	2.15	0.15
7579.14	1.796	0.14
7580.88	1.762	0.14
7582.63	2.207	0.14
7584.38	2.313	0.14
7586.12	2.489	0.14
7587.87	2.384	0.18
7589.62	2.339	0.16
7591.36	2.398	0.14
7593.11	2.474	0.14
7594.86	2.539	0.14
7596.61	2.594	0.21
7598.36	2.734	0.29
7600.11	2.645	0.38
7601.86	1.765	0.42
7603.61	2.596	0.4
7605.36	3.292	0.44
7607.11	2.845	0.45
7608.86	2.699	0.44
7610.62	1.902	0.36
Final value 1.0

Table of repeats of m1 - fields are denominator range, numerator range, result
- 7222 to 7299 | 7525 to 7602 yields 0.96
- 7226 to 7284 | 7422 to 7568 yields 1.04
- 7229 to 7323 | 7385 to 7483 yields 1.03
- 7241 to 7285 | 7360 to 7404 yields 1.05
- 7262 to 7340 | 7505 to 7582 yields 0.97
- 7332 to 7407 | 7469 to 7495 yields 1.05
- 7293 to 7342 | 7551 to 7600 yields 0.93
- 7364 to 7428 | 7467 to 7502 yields 1.04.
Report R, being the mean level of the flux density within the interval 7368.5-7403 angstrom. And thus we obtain 2.62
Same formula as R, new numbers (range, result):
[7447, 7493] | 2.71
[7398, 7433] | 2.6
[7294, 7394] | 2.59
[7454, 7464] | 2.73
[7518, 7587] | 2.43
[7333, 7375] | 2.59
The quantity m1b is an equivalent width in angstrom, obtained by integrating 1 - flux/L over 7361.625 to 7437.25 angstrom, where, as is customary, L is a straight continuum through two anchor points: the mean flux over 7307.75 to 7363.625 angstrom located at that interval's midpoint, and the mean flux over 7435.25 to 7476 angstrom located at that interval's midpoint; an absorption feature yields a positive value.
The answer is -0.49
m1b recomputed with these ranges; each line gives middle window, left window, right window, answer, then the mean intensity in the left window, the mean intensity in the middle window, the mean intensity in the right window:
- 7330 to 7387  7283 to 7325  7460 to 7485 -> 0.8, 2.57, 2.59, 2.77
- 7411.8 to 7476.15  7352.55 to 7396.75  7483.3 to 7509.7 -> 1.7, 2.62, 2.59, 2.68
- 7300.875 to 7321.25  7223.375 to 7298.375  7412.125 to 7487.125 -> 0.0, 2.52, 2.55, 2.62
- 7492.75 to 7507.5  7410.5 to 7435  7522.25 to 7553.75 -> -0.7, 2.54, 2.67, 2.56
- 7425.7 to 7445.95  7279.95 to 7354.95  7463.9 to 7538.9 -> 1.2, 2.55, 2.44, 2.62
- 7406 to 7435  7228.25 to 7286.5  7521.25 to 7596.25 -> -1.0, 2.51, 2.55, 2.43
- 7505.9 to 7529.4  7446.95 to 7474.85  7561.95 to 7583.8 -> -1.1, 2.69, 2.52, 2.14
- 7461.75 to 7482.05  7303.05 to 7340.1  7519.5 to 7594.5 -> -2.2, 2.53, 2.73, 2.43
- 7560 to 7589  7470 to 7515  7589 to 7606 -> 3.9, 2.69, 2.22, 2.53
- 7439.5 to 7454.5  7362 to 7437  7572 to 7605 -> -0.1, 2.6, 2.54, 2.28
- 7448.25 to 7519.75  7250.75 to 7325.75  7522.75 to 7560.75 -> -3.2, 2.53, 2.68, 2.58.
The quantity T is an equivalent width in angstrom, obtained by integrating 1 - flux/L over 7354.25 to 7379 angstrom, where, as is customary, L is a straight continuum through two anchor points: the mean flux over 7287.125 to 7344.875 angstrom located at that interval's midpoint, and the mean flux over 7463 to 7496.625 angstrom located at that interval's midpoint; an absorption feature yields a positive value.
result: -0.6 angstrom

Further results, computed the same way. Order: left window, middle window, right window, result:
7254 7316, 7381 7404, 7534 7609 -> -0.9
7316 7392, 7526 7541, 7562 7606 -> -0.3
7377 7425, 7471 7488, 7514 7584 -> -1.9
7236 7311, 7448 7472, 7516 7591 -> -1.9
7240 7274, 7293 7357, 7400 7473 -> -0.6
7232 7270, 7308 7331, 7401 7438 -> 0.1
